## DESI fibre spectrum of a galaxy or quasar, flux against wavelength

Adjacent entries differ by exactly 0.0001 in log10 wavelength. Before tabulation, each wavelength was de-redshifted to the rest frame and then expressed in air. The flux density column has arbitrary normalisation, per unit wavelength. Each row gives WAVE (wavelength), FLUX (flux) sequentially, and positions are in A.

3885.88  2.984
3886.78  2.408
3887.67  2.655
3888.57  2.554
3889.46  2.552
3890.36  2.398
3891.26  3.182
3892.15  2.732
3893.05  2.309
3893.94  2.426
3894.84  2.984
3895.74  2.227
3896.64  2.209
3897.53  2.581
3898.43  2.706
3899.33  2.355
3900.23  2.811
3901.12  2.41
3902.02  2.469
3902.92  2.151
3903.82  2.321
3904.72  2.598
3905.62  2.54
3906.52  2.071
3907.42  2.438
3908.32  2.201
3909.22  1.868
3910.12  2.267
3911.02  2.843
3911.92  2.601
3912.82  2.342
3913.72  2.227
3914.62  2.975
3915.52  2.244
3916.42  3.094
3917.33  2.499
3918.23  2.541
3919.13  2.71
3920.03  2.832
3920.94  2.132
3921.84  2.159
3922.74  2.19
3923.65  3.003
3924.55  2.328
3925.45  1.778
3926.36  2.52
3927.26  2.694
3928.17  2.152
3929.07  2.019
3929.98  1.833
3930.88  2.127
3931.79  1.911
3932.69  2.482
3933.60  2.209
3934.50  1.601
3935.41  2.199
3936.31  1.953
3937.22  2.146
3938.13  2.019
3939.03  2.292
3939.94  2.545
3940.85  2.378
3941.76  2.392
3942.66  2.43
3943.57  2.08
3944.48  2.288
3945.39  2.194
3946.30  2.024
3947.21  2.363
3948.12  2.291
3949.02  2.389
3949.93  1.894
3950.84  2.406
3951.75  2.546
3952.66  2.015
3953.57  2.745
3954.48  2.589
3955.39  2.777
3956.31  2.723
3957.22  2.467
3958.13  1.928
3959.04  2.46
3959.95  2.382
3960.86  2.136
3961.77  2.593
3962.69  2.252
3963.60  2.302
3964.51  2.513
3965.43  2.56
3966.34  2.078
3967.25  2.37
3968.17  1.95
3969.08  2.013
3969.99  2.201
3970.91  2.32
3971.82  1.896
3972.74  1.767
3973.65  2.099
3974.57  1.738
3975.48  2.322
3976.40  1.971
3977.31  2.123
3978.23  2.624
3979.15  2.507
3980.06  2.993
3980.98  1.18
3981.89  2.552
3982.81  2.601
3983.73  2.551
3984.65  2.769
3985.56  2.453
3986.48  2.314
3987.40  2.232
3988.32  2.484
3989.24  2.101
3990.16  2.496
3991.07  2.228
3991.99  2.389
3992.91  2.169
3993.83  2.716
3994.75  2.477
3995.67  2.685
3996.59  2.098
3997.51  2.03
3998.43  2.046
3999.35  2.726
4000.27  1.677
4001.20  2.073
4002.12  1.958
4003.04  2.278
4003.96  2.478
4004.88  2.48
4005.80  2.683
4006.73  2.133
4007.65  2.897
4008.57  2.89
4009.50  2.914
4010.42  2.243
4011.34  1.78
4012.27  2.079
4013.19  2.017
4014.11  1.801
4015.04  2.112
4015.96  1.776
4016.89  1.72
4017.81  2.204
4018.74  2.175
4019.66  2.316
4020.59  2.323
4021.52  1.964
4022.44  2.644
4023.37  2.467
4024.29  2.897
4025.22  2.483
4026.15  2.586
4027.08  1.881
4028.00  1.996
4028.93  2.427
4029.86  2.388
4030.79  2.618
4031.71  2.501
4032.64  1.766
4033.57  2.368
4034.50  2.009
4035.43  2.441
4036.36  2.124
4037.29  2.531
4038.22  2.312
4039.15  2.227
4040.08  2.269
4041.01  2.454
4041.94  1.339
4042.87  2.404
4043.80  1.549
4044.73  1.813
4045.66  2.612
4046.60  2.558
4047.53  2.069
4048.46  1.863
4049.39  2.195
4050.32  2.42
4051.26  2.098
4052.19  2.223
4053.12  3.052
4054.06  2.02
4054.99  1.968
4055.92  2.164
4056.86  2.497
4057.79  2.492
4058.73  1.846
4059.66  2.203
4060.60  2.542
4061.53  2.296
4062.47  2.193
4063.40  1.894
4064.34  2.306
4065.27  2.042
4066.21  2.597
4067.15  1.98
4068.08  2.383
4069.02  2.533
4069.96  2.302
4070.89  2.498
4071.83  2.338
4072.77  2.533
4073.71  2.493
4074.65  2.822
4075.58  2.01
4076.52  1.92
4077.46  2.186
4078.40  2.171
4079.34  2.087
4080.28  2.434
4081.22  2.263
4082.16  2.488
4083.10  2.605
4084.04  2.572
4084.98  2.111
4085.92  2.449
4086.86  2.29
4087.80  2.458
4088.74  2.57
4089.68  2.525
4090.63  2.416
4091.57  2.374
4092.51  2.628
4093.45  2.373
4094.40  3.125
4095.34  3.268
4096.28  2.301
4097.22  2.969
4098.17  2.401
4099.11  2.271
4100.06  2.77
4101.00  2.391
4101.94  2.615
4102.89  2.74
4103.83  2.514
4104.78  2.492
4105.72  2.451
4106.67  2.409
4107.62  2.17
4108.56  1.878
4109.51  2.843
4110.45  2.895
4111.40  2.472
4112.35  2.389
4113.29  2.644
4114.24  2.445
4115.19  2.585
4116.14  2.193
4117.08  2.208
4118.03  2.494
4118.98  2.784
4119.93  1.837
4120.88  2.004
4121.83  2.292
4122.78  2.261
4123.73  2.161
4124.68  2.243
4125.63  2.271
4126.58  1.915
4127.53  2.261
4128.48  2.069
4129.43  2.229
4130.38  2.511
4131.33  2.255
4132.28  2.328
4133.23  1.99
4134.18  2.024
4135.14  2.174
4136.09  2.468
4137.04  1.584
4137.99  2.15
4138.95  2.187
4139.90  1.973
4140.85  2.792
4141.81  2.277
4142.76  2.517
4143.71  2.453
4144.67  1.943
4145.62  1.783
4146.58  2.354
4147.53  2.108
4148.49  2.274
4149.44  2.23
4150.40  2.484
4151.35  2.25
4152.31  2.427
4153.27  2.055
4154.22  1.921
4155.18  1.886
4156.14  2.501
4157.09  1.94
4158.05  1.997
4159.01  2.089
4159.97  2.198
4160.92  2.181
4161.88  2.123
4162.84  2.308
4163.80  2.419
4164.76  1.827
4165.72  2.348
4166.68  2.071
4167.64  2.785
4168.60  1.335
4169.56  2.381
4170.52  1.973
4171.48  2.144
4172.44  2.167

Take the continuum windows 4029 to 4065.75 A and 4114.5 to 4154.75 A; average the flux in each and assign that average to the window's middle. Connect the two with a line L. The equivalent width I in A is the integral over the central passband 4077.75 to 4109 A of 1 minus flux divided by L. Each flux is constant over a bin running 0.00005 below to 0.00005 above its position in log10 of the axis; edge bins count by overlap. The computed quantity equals -3.5 A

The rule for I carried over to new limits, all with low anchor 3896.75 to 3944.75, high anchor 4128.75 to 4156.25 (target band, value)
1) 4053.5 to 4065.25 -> 0.3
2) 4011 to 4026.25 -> 0.6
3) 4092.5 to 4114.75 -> -3.3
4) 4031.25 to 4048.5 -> 0.7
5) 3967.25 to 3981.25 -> 1.1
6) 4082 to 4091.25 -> -0.8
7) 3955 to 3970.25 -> -0.1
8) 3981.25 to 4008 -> -0.7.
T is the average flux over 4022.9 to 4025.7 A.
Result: 2.61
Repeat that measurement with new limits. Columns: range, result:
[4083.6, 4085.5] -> 2.34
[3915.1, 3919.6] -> 2.62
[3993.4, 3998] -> 2.4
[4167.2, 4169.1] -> 2.05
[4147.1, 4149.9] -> 2.21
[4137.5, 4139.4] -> 2.16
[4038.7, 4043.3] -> 2.14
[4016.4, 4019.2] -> 2.03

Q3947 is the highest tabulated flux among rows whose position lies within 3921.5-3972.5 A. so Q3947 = 3.003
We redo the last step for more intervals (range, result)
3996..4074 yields 3.052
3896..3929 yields 3.094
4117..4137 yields 2.784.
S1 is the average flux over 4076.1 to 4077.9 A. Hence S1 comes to 2.05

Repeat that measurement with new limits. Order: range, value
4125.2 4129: 2.13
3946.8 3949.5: 2.35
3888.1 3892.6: 2.68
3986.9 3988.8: 2.35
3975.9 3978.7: 2.24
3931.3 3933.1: 2.19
